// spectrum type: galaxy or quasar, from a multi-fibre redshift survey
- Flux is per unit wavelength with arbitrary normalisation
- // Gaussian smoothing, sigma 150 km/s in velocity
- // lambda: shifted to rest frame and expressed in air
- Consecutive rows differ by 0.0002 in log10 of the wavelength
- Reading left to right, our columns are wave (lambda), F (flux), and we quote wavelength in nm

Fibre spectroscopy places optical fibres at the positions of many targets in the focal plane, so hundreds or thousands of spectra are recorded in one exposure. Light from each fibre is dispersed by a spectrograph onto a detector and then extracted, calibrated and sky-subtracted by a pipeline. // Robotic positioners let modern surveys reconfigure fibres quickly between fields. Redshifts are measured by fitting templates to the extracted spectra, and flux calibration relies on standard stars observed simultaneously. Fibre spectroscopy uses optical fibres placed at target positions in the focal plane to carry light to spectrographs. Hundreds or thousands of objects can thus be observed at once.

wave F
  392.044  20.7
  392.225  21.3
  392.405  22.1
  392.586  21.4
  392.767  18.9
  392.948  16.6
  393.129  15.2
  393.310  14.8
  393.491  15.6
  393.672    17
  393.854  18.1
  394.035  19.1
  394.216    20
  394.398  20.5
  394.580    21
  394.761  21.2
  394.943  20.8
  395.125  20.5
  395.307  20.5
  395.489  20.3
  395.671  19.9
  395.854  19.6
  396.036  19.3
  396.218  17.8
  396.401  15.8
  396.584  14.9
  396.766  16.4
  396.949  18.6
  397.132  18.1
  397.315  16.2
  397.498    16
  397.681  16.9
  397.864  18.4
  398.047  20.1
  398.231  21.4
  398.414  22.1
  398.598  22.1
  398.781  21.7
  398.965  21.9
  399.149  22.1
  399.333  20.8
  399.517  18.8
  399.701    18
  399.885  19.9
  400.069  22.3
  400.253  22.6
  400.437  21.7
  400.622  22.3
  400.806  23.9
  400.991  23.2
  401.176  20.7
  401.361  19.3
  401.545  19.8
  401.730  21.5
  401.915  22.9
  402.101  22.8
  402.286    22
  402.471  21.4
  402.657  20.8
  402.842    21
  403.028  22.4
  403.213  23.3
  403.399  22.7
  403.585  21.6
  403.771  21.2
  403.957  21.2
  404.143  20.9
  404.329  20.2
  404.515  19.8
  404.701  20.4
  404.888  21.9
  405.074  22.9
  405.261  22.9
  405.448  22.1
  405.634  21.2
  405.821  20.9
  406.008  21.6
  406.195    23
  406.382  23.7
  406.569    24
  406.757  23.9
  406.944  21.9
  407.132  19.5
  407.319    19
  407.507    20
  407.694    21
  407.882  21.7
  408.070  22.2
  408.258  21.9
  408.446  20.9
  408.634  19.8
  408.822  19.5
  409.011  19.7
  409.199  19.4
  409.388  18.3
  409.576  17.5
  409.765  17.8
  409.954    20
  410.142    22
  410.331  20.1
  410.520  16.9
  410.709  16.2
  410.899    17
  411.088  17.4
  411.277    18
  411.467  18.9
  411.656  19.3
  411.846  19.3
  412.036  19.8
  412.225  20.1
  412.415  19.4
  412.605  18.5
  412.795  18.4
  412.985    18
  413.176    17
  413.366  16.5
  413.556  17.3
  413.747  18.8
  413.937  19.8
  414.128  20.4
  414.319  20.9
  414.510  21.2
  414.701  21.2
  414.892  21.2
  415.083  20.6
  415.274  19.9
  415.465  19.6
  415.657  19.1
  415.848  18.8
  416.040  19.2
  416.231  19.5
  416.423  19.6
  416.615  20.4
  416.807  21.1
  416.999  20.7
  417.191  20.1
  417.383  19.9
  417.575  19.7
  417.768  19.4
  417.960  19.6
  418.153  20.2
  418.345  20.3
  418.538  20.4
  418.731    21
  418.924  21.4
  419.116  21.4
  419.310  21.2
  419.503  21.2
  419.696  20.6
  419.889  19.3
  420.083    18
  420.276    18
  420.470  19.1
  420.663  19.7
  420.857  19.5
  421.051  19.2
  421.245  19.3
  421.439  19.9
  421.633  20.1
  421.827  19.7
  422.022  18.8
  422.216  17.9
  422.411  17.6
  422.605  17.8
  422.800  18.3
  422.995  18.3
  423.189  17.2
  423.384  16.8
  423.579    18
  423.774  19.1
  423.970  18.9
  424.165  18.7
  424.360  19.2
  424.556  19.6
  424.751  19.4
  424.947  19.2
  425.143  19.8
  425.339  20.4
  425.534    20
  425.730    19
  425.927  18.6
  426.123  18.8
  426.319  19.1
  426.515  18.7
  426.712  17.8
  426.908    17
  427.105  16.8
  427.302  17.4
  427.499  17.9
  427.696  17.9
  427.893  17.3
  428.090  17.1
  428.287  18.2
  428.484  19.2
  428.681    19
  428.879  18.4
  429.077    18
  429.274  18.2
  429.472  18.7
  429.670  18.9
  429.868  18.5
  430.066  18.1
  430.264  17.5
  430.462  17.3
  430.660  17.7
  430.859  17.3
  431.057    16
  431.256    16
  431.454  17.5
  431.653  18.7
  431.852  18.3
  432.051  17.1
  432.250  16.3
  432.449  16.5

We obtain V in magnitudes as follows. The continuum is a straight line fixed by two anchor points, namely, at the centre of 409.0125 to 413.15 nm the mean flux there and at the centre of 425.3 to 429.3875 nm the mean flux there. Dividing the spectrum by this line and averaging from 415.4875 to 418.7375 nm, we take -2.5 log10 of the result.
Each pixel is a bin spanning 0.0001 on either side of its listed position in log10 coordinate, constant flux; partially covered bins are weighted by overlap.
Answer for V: -0.077 mag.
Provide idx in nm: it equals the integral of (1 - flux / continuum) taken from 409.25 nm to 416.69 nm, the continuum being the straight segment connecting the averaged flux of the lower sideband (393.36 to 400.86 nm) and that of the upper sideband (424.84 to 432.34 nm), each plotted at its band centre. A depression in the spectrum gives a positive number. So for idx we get -0.10 nm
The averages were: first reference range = 19.6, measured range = 19.1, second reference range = 18.1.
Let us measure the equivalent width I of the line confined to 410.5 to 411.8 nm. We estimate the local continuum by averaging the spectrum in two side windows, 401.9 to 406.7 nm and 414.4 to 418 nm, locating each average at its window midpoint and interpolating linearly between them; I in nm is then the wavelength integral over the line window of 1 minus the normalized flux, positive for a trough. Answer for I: 0.19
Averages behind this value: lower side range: 21.9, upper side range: 20.1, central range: 17.8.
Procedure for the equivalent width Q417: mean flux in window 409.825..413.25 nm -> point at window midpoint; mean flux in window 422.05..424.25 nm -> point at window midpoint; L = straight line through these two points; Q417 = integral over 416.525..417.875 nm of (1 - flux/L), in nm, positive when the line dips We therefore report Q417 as -0.13 nm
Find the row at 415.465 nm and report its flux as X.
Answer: 19.6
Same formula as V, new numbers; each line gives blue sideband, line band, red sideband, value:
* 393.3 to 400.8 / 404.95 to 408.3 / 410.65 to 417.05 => -0.13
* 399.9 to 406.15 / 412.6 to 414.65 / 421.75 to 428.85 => 0.07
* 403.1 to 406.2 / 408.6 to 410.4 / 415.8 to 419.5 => 0.09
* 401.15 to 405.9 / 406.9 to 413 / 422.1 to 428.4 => 0.06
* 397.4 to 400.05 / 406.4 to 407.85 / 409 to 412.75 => -0.12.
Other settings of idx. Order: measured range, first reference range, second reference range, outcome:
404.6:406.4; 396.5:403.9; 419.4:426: -0.16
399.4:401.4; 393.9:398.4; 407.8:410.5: -0.20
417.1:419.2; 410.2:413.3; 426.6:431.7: -0.25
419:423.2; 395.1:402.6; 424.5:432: -0.12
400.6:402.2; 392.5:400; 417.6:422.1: -0.22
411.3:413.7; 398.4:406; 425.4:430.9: 0.20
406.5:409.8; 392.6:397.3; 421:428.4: -0.35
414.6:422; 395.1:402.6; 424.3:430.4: -0.37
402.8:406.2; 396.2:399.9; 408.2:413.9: -0.50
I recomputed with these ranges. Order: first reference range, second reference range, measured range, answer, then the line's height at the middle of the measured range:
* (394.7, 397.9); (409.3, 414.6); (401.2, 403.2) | -0.317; 18.5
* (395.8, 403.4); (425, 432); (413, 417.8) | -0.134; 19.1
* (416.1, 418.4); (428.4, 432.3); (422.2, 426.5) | 0.024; 18.8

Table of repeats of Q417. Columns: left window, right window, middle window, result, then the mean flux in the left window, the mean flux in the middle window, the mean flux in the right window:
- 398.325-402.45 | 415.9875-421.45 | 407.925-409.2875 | 0.02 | 21.5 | 20.5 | 20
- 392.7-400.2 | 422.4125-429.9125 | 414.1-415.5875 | -0.15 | 19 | 20.6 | 18.4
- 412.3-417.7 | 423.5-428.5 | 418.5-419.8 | -0.13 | 19.5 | 21.1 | 18.6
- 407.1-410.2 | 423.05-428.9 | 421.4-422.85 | 0.01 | 20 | 18.7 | 18.5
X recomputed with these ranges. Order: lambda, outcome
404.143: 20.9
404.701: 20.4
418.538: 20.4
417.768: 19.4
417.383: 19.9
